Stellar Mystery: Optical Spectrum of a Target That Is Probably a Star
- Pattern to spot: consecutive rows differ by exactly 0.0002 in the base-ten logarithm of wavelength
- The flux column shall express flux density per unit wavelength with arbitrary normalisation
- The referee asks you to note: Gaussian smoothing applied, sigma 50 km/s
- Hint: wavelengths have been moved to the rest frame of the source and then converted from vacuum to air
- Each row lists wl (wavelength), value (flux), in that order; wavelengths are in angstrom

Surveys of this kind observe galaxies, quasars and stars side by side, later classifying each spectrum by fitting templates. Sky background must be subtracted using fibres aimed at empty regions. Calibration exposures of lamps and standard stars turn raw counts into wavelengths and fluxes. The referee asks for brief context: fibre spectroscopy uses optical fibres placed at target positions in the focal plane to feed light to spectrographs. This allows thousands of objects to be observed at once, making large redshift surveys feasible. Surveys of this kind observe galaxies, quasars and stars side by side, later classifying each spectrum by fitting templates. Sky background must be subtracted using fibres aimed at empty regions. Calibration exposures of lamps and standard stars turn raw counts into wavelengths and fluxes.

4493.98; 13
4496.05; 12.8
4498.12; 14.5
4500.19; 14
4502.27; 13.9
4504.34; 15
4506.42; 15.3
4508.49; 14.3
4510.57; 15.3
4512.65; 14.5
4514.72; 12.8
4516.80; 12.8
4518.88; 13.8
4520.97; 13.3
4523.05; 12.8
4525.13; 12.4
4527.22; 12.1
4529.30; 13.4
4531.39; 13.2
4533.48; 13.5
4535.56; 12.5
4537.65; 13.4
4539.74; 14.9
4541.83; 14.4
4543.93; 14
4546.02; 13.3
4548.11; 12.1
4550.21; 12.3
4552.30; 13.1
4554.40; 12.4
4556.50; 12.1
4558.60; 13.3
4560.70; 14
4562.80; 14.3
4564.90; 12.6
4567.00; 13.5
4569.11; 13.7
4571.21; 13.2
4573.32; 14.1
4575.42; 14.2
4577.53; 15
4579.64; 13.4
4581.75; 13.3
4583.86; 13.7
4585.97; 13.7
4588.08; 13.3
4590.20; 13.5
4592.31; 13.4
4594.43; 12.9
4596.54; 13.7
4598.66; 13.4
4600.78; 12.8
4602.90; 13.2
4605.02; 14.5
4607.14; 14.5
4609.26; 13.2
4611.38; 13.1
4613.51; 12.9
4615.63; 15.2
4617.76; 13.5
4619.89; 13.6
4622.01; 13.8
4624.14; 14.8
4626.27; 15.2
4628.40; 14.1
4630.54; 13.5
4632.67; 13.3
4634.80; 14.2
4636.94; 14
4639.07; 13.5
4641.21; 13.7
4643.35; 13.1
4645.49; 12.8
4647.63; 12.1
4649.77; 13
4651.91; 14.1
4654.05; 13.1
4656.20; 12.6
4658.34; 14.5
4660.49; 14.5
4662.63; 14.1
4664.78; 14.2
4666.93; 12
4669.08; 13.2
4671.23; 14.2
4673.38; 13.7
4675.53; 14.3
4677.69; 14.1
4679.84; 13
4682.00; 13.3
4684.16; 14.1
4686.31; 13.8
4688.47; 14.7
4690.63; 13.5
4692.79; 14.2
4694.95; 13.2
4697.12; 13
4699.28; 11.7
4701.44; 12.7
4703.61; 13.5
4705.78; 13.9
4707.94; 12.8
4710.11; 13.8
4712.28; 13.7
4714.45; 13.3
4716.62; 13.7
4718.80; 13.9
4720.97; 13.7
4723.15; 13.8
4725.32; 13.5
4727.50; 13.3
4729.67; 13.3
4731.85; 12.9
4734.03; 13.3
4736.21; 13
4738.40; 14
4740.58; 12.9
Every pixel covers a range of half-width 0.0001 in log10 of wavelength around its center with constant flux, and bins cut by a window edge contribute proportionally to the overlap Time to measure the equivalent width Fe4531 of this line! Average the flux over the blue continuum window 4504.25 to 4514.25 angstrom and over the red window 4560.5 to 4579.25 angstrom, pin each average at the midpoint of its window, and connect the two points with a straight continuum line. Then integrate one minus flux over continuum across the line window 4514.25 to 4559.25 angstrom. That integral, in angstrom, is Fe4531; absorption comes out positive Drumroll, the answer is 3.9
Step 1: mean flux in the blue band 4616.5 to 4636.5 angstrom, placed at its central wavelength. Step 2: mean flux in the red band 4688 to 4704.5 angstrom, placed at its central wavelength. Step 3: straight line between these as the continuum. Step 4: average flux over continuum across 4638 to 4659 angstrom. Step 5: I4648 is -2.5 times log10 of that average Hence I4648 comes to 0.04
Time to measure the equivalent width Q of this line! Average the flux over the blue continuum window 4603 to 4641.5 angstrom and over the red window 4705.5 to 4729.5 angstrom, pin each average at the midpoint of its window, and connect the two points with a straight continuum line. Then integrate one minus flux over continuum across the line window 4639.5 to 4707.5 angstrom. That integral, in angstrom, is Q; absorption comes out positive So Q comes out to 1.2 angstrom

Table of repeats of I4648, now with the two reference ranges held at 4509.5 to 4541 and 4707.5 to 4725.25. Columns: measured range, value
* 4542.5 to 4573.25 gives 0.02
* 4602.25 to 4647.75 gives -0.02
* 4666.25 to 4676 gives 0.00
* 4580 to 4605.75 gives 0.00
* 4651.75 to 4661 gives -0.01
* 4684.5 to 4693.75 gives -0.04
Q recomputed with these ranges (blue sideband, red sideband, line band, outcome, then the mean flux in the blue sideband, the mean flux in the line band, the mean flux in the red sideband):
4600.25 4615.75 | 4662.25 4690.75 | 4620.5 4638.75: -0.6 angstrom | 13.6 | 14.1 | 13.7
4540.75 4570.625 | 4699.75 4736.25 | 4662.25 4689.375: -0.8 angstrom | 13.2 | 13.7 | 13.4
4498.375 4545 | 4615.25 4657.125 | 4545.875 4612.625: 1.3 angstrom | 13.7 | 13.4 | 13.6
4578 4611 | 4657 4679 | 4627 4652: 0.5 angstrom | 13.5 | 13.4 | 13.9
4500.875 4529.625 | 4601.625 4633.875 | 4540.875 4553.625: 0.5 angstrom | 13.7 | 13.2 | 13.9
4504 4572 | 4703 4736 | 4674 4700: -0.3 angstrom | 13.4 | 13.6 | 13.5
